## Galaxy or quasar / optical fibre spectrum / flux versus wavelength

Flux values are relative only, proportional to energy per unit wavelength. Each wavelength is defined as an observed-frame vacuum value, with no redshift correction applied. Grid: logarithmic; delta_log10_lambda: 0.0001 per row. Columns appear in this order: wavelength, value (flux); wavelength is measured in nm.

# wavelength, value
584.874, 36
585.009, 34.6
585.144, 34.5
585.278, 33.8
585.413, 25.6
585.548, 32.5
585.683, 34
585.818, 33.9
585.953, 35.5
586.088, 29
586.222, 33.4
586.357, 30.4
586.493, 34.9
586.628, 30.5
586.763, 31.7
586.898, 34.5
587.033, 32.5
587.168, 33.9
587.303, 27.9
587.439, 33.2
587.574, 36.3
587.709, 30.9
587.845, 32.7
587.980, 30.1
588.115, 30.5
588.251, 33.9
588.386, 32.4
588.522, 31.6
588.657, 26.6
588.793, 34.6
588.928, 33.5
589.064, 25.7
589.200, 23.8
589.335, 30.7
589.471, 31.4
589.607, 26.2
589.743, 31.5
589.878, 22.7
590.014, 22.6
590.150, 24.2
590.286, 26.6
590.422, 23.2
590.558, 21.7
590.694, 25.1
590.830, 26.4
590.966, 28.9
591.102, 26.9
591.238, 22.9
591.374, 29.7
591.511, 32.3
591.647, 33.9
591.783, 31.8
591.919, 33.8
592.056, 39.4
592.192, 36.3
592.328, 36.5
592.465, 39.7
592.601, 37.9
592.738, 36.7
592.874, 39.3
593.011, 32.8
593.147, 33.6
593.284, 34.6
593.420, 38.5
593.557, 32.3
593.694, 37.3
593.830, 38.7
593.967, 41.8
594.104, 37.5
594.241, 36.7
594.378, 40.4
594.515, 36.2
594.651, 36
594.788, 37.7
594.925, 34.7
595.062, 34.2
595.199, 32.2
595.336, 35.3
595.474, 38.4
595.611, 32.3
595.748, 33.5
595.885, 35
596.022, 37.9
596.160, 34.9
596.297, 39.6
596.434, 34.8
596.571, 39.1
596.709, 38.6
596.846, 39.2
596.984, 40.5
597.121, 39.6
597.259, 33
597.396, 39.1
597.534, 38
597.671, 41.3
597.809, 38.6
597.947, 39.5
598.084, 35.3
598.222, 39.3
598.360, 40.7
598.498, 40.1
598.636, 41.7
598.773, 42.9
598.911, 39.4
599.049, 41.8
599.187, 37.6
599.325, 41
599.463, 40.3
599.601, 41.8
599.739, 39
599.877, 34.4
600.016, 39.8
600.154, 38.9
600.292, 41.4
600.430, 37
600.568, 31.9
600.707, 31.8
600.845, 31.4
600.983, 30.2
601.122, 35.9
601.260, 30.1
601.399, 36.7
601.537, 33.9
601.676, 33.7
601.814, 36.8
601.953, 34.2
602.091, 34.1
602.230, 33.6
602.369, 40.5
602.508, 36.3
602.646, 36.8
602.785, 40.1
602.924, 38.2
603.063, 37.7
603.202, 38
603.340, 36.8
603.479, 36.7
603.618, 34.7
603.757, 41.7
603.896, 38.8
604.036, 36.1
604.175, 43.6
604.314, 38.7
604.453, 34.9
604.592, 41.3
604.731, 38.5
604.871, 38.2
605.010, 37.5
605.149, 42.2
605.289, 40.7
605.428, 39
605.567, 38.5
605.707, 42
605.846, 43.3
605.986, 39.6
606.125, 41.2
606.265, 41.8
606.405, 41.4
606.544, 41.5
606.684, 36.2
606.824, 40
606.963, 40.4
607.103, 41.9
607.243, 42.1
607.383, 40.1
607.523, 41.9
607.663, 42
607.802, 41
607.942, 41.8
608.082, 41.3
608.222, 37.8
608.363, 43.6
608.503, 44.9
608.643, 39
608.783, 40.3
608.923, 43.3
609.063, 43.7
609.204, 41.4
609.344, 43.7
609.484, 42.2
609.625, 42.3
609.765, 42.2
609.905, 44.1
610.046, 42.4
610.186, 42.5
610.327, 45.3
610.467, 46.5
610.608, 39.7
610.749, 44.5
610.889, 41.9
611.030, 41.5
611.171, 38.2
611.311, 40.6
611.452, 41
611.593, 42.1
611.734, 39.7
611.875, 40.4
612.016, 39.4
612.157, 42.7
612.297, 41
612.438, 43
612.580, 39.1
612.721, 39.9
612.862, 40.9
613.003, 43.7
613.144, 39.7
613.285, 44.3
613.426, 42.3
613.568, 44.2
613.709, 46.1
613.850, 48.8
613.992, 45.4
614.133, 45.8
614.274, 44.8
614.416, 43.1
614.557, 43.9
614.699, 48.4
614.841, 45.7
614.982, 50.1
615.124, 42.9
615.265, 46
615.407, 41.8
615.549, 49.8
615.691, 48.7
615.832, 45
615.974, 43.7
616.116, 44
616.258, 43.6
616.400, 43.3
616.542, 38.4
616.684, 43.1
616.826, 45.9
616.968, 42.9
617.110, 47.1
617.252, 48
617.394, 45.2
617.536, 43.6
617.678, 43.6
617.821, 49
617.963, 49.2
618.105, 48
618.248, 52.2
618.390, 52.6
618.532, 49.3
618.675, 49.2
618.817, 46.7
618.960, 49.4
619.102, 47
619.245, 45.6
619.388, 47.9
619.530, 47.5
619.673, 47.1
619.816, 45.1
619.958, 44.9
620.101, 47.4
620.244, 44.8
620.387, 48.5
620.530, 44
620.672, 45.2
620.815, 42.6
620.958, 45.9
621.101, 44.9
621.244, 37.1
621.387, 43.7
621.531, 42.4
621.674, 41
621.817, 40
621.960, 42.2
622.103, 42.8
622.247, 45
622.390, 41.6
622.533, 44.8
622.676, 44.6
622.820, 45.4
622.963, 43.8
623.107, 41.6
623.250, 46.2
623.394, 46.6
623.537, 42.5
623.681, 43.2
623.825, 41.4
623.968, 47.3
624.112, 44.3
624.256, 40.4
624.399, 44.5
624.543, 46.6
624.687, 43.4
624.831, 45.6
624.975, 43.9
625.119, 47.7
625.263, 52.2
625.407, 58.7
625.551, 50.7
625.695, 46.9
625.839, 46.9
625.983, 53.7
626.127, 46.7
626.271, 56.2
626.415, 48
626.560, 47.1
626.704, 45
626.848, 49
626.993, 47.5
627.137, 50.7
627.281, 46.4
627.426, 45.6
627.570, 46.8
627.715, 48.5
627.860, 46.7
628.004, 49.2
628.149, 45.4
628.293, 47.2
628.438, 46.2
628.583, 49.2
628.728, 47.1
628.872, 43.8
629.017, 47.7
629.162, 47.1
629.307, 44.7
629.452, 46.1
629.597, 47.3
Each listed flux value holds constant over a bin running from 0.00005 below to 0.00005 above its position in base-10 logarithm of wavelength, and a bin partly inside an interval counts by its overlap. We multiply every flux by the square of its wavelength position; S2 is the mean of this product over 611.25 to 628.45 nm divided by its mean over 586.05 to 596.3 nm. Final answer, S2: 1.5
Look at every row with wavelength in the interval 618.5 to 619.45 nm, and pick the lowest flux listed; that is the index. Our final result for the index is 45.6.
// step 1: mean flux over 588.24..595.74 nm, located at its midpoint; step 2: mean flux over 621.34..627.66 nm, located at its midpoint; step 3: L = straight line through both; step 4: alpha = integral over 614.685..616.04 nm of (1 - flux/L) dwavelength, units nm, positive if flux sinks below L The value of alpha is -0.13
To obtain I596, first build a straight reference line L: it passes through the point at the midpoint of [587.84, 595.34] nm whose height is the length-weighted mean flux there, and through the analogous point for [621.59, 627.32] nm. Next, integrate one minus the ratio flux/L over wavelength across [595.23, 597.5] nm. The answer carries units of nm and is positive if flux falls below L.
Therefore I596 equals -0.18 nm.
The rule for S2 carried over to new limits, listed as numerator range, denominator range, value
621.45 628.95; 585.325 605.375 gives 1.46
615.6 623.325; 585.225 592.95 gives 1.61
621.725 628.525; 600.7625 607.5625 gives 1.30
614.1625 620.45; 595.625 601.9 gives 1.31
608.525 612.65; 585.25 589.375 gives 1.43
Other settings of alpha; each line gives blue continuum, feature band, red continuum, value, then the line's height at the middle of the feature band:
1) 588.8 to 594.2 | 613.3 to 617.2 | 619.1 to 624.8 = -0.33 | 41.5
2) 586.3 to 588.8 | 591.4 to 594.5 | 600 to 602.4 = -0.30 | 33.2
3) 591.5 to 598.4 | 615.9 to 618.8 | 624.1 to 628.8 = -0.10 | 44.6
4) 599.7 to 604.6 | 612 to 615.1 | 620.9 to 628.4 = -0.19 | 41.2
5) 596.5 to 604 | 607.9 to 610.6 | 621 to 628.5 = -0.12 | 40.6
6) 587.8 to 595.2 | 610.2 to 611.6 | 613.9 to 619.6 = 0.03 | 42.9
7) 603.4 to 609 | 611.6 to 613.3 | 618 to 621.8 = 0.07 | 42.9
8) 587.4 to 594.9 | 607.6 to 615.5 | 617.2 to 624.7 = -0.32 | 41.1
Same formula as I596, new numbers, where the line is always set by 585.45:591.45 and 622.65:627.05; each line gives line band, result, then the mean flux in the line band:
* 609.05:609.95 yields -0.071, 42.7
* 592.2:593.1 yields -0.150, 37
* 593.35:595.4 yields -0.260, 36.6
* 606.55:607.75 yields -0.067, 40.6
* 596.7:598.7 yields -0.287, 39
